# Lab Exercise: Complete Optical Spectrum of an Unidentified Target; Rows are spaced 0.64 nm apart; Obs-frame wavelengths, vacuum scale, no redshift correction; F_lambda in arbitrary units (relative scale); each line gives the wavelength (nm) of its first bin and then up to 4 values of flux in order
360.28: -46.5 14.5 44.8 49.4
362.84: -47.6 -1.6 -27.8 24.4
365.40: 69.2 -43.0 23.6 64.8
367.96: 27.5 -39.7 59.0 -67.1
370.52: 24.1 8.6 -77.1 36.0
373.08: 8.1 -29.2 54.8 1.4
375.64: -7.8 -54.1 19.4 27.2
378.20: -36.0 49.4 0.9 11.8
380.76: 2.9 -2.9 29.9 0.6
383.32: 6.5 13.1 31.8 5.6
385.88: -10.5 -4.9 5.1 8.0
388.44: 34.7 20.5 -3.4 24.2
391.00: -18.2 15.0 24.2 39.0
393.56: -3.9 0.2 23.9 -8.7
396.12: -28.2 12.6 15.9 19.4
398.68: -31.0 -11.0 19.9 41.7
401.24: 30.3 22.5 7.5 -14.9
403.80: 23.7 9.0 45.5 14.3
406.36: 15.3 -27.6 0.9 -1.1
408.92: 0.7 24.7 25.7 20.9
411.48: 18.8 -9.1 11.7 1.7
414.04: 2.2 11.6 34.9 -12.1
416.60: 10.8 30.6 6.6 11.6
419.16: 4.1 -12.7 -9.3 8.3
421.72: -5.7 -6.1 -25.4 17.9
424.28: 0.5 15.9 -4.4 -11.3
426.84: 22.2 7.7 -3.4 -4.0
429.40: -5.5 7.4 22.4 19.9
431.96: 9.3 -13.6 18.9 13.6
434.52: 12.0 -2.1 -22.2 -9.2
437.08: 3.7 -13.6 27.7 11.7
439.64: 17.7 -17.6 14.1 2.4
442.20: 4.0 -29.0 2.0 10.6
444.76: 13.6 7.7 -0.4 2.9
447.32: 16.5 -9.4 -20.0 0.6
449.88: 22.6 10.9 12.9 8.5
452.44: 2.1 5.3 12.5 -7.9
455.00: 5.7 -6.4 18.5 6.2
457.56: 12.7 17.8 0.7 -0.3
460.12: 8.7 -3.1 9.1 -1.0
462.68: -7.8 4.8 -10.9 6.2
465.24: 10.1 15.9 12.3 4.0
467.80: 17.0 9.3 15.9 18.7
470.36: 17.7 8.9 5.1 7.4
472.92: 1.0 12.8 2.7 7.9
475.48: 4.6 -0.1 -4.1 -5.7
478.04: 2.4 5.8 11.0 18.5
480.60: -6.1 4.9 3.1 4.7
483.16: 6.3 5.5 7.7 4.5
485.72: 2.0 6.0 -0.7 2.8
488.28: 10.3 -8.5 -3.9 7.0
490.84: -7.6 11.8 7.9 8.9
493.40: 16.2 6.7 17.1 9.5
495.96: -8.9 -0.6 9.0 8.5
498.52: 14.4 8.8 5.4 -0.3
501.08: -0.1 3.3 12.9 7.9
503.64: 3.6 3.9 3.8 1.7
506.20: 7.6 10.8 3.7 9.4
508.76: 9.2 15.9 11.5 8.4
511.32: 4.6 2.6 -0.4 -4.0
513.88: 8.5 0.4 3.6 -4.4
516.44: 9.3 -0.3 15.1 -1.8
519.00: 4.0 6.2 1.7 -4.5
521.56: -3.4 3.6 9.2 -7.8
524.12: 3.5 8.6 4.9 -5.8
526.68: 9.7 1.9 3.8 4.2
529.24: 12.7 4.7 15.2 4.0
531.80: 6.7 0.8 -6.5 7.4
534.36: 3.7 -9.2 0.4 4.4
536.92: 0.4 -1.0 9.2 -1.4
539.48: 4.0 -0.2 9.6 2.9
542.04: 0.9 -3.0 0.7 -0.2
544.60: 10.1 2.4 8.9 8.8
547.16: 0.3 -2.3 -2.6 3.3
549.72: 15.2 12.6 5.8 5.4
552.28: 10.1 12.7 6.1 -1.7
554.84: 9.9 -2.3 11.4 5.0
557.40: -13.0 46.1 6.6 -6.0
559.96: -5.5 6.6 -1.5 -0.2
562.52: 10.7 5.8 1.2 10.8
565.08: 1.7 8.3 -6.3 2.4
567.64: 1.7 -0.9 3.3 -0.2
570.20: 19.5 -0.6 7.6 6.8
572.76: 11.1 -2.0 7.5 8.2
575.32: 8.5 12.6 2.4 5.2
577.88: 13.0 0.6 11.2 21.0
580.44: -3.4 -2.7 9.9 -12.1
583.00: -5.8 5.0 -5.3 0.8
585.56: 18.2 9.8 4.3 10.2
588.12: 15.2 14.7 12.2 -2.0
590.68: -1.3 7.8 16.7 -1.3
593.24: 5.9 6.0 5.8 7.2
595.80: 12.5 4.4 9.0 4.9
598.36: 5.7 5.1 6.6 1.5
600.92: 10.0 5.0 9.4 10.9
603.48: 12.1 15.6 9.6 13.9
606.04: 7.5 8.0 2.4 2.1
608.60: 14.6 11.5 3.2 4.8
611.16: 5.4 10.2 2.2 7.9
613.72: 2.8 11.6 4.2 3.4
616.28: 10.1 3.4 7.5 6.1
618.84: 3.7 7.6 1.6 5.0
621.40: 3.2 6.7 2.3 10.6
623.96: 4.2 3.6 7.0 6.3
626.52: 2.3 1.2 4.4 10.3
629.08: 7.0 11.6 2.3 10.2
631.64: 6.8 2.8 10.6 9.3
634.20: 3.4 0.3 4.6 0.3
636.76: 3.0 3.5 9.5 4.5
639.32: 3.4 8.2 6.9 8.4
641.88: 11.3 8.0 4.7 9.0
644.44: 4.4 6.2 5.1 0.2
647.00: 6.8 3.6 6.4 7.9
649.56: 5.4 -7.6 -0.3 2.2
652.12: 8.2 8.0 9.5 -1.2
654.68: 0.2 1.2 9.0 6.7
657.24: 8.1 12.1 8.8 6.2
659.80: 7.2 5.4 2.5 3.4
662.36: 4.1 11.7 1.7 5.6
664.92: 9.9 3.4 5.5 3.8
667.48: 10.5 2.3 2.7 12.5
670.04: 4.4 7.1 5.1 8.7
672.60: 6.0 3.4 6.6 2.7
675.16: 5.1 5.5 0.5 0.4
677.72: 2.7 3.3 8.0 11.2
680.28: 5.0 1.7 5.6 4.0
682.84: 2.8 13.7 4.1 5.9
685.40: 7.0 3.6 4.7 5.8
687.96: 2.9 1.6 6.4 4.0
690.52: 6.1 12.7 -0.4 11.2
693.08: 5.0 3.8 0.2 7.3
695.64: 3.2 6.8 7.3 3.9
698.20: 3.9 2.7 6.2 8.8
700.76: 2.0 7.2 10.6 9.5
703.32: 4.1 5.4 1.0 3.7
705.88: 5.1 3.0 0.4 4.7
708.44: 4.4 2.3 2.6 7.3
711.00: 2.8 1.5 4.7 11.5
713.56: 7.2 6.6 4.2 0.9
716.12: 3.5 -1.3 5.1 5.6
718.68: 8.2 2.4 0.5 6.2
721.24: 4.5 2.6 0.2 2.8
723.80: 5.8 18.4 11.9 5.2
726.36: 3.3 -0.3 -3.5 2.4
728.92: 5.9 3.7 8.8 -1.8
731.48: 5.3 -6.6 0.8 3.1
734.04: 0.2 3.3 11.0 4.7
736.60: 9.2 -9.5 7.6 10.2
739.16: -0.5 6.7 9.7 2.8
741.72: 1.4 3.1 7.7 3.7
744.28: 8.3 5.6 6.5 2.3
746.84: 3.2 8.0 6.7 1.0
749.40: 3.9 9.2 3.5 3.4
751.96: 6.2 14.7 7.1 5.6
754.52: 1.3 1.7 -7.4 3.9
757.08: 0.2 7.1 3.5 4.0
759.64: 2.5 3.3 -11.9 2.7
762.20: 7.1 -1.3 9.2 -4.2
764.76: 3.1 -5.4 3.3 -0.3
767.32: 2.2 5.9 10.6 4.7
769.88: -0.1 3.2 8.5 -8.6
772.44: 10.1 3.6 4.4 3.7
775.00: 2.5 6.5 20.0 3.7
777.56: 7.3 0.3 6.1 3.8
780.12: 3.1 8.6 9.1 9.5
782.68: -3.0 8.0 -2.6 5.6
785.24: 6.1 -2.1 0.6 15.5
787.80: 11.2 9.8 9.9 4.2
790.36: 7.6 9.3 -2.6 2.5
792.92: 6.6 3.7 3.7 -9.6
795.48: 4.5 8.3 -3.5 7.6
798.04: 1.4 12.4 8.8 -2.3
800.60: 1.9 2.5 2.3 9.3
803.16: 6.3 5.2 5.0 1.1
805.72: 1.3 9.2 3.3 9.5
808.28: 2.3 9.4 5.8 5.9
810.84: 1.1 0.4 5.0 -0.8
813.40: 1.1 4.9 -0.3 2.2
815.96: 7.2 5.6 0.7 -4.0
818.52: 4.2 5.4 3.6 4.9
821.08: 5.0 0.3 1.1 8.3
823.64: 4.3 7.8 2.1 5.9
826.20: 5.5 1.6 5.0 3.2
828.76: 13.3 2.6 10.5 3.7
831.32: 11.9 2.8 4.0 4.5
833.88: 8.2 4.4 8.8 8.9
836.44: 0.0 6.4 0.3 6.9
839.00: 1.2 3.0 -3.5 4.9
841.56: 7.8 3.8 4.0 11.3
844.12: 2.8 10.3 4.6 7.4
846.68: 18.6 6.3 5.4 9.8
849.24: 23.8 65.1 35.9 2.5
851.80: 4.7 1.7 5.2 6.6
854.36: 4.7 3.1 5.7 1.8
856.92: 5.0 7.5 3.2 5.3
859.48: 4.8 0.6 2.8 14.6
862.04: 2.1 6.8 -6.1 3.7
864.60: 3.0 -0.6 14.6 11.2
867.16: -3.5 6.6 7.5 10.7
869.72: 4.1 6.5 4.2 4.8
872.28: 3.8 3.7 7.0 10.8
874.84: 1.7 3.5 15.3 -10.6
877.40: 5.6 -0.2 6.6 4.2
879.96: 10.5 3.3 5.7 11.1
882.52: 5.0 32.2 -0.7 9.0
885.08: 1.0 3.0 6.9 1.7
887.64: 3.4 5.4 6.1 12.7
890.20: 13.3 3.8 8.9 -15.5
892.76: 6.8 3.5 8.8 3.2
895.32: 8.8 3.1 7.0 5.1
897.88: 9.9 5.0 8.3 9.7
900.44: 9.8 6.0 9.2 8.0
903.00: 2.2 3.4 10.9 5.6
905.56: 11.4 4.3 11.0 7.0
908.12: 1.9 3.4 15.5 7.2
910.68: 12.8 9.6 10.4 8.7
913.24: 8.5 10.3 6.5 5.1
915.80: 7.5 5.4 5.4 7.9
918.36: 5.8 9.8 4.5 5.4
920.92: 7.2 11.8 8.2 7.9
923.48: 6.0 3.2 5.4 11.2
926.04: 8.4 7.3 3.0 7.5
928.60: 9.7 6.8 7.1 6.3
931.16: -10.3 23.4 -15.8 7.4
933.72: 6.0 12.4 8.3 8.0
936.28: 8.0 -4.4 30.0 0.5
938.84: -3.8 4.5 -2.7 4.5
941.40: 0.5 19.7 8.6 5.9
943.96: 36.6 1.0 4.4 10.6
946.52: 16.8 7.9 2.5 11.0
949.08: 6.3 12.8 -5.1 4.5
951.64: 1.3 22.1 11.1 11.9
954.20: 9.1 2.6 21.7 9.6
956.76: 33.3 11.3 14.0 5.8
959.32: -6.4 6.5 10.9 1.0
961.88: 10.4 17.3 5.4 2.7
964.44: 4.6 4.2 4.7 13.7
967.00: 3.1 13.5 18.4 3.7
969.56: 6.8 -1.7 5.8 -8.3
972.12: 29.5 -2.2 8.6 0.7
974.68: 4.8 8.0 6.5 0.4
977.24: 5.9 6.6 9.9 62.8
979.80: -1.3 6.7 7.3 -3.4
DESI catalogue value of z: 1.280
